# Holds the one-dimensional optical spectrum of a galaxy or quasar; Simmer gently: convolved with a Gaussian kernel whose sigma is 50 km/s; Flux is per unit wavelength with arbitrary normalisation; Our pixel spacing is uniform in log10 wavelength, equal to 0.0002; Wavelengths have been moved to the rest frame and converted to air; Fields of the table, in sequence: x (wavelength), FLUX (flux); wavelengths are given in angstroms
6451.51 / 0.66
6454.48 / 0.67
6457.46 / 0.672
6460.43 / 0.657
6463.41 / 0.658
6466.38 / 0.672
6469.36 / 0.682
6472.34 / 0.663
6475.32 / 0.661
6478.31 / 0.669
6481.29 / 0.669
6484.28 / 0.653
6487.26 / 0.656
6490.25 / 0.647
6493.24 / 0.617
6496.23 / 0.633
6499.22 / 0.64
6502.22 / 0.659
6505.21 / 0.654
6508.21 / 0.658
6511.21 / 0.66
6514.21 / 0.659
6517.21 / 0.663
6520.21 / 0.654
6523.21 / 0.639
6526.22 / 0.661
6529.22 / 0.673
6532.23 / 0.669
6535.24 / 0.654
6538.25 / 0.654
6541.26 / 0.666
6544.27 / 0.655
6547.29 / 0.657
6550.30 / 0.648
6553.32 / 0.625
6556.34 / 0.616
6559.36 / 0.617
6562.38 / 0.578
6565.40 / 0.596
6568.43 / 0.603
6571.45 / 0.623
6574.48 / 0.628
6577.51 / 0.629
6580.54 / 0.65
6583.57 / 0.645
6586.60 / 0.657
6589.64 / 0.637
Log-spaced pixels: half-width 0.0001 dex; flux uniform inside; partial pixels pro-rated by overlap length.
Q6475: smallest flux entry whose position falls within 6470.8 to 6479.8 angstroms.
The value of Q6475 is 0.661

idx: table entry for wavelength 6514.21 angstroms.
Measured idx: 0.659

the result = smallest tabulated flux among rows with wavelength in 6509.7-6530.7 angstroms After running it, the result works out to 0.639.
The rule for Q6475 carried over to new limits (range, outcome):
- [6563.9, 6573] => 0.596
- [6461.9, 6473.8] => 0.658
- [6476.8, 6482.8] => 0.669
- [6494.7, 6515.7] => 0.633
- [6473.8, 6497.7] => 0.617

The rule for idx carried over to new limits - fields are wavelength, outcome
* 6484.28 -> 0.653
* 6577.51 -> 0.629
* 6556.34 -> 0.616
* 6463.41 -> 0.658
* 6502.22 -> 0.659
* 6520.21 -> 0.654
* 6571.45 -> 0.623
